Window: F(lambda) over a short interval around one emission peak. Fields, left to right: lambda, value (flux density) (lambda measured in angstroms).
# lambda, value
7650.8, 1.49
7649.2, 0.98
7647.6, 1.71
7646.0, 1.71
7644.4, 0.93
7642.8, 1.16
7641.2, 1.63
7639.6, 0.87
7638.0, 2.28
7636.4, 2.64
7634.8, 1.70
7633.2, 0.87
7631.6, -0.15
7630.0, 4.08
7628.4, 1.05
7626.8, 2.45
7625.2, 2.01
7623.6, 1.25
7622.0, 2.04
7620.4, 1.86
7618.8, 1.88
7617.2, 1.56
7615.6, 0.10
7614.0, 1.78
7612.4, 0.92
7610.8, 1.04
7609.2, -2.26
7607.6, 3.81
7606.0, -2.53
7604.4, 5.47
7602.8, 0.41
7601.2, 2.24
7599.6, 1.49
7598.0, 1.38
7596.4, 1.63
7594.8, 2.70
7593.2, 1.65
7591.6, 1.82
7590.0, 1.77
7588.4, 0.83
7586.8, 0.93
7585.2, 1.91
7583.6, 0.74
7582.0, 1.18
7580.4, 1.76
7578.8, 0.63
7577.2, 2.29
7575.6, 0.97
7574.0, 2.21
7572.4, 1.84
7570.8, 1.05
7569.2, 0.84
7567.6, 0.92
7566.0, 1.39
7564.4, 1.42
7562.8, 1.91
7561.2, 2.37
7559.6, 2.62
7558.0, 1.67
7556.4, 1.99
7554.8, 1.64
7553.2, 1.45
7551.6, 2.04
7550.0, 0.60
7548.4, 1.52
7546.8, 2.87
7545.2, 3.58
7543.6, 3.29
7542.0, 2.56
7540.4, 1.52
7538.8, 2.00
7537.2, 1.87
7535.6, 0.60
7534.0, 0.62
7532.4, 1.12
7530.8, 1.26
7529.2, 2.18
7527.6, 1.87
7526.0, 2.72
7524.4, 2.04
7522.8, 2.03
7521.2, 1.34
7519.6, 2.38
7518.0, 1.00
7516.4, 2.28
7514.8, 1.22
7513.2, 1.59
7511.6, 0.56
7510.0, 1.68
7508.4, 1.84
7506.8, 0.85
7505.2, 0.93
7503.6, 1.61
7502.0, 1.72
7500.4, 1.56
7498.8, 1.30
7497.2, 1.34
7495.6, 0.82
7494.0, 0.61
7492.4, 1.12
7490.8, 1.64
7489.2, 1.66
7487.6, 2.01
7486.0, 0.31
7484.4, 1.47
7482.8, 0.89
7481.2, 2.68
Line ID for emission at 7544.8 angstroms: [S II] 6716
